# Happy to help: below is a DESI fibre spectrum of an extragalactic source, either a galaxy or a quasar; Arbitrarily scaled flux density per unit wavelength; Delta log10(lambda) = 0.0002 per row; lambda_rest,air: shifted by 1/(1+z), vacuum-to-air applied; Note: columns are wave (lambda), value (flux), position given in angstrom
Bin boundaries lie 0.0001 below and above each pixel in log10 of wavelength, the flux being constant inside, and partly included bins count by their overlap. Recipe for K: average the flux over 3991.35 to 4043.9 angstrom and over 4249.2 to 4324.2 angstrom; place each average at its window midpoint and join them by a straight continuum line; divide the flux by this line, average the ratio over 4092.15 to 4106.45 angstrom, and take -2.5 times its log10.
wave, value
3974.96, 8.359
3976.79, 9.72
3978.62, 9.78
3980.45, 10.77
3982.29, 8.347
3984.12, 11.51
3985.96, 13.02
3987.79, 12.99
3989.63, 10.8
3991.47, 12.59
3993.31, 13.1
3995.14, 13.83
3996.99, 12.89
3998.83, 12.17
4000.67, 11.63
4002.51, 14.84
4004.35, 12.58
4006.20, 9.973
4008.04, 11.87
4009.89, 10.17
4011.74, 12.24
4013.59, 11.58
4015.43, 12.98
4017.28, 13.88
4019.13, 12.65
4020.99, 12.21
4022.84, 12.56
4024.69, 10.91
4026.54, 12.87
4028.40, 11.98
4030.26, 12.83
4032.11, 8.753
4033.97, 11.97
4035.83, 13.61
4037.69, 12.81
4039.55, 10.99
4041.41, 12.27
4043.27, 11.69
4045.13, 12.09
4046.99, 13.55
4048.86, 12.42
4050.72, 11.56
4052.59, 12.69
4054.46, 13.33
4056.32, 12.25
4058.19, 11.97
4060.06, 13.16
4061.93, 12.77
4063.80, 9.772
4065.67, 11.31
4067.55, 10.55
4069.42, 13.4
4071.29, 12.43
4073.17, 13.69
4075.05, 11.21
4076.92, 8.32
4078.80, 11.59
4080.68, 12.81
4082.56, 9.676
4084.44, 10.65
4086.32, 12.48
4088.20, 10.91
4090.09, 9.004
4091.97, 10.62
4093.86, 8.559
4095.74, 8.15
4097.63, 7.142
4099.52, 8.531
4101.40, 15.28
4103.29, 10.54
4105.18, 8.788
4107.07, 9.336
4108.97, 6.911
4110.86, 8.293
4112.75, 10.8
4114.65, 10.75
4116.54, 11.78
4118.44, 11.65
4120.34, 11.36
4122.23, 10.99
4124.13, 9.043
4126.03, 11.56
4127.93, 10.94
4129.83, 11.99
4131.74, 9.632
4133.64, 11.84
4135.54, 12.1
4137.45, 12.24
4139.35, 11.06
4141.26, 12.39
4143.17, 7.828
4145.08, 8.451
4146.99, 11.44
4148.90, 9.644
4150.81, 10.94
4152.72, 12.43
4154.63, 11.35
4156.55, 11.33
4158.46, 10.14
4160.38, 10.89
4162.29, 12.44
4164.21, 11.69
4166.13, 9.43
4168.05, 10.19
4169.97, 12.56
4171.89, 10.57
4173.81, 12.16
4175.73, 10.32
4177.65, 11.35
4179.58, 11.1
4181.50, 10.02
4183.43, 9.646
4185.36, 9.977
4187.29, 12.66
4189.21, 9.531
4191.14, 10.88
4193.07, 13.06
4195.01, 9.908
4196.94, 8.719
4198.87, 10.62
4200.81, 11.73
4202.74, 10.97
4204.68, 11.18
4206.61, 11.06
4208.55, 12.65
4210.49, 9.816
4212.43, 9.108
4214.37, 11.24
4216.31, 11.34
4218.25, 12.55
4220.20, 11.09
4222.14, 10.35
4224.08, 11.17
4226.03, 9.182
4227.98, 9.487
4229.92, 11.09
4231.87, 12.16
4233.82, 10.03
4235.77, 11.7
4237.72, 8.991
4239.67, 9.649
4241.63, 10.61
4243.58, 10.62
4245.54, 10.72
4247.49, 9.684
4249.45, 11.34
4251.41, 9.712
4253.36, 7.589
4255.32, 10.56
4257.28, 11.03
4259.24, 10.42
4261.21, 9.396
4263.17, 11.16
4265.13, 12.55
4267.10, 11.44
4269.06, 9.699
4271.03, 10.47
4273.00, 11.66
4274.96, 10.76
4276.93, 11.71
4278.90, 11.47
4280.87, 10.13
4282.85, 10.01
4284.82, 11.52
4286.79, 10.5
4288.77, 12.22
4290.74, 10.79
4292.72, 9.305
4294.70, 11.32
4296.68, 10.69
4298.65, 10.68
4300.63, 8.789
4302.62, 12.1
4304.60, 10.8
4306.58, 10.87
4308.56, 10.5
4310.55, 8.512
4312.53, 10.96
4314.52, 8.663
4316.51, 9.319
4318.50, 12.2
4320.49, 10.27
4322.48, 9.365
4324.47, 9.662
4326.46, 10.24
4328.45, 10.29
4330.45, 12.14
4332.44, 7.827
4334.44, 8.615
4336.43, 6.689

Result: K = 0.21 mag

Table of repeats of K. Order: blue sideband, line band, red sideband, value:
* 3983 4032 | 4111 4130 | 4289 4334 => 0.06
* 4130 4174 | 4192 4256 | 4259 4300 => 0.03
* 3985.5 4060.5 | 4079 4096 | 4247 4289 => 0.14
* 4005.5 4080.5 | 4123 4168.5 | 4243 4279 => 0.04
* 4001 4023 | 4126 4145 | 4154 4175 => 0.03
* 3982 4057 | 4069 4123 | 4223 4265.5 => 0.11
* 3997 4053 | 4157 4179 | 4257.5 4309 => 0.03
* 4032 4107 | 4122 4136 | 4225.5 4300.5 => 0.01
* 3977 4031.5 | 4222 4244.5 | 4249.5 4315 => 0.04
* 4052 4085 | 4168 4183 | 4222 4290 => 0.01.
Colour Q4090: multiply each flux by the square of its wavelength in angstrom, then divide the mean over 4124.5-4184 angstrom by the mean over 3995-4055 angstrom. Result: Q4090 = 1.0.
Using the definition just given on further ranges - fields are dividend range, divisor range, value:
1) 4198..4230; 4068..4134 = 1.08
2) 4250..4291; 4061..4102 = 1.08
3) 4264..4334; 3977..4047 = 1.01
